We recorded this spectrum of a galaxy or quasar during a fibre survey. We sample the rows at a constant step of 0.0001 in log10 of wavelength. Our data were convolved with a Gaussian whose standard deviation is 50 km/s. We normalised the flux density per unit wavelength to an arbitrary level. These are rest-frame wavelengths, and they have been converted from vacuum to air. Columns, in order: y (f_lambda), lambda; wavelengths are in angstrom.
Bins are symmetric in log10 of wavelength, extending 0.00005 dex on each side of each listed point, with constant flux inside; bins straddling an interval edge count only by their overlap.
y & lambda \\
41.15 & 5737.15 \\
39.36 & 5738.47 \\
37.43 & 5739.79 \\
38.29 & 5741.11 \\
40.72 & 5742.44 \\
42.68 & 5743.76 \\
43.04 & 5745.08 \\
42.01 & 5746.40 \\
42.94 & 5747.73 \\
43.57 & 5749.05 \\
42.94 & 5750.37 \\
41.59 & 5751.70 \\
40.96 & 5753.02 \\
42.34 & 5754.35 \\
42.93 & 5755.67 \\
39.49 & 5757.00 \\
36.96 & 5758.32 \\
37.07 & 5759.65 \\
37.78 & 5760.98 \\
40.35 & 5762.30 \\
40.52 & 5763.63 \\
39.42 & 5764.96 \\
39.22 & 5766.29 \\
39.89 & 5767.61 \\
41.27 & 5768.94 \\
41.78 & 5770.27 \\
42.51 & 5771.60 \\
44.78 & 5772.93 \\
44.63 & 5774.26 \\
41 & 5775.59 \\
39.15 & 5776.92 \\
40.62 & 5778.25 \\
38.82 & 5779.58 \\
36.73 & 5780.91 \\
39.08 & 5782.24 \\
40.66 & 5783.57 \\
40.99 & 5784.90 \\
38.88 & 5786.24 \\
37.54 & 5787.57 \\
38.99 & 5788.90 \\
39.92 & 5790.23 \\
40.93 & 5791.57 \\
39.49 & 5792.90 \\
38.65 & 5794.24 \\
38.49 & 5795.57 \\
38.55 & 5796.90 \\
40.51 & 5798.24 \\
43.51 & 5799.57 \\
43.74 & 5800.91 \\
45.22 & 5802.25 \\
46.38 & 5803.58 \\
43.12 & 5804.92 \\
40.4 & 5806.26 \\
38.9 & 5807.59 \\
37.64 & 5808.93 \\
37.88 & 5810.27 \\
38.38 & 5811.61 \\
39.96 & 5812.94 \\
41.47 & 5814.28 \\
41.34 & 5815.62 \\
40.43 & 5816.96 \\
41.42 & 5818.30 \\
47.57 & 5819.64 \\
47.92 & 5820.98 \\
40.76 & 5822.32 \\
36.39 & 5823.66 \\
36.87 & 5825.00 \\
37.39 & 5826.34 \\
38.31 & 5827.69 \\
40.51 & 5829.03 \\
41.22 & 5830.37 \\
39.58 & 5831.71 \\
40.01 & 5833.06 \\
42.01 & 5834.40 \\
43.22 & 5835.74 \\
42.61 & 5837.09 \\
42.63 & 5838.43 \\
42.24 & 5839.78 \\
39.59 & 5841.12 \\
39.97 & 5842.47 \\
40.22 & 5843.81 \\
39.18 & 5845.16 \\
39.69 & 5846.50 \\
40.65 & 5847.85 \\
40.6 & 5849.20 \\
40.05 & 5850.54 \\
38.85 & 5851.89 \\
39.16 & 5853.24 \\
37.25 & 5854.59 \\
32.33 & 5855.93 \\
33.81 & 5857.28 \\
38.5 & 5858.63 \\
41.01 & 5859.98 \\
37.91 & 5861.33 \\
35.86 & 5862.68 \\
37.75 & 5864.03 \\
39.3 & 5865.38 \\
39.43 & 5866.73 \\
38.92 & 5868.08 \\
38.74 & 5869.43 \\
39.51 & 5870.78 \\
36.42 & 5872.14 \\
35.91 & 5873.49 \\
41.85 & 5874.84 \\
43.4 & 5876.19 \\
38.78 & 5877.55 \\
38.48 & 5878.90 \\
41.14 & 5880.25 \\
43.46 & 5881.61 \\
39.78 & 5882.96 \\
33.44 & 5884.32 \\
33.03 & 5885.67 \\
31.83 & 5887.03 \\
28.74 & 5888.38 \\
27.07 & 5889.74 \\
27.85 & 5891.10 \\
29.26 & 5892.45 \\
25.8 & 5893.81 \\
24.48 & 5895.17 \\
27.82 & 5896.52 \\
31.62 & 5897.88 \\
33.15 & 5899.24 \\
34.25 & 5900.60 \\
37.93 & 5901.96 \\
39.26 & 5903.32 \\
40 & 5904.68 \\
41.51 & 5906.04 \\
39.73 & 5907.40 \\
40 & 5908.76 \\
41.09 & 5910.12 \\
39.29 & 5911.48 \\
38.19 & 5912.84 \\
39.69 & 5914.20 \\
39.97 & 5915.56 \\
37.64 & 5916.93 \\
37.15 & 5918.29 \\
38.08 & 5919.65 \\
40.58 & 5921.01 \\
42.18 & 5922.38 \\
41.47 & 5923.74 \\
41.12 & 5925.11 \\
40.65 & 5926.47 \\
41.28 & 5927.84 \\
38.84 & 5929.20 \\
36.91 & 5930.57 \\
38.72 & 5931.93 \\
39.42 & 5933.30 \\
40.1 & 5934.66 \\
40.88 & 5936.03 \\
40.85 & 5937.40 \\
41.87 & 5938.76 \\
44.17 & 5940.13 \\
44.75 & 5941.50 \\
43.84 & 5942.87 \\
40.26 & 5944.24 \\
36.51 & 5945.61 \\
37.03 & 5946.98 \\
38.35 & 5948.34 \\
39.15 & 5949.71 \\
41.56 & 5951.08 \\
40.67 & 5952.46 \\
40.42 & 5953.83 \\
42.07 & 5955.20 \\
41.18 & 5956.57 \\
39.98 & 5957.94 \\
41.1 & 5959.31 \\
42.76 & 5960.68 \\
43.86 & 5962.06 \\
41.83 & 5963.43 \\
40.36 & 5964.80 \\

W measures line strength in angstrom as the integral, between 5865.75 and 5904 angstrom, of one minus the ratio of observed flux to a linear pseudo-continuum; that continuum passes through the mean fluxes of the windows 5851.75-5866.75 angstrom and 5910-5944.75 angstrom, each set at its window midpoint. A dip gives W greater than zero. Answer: 3.4 angstrom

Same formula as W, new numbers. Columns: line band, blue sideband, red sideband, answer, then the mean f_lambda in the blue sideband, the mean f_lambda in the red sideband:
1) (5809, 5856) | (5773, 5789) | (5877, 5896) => -4.78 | 40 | 33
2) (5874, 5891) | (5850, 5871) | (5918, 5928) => 1.04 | 38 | 40.4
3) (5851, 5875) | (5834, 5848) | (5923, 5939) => 1.77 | 41.1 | 40.2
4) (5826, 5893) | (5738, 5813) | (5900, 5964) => 3.60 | 40.5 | 40.2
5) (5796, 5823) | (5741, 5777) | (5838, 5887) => -1.19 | 41.1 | 38.7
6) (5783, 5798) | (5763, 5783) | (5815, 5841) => 0.51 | 40.6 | 41.1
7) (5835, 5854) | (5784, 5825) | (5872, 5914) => -1.05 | 40.8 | 35.7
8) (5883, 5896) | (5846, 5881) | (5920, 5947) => 3.24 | 38.7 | 40.6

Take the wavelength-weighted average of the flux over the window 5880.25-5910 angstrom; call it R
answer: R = 34.1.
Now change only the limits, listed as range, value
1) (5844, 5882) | 38.8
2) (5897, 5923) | 38.4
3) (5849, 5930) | 37.2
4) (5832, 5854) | 40.6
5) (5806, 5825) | 40.6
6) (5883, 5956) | 37.6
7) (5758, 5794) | 40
